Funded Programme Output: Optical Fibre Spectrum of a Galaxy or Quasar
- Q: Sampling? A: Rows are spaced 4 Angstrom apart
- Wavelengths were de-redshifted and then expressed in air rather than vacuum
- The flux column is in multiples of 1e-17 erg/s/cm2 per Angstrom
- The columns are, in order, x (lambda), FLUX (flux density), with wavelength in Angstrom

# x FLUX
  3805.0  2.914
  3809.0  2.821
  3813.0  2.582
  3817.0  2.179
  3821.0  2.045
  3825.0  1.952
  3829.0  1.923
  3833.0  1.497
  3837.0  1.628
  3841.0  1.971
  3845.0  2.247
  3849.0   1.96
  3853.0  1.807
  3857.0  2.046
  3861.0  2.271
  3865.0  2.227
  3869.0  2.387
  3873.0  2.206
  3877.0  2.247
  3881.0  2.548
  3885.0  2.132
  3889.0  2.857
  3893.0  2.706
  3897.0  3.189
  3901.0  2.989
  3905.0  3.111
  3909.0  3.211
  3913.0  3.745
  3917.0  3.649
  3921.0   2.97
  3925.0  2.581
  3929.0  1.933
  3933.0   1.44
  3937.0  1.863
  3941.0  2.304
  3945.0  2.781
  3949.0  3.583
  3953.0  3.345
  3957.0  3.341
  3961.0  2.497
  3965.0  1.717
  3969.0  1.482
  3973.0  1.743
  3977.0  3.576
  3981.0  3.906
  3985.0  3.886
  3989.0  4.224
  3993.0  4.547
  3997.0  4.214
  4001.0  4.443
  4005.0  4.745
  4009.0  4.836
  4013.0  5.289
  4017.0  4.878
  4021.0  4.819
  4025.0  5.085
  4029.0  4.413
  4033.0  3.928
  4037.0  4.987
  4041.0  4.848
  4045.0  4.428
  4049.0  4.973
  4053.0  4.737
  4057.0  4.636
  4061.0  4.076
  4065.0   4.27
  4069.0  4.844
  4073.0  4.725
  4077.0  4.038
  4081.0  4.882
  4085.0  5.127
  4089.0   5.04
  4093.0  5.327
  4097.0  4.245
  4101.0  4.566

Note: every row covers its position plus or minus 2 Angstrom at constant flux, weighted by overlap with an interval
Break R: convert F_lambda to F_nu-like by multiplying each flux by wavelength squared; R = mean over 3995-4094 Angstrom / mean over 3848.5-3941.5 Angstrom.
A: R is 2.00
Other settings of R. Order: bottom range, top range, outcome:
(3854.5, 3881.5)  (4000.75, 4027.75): 2.34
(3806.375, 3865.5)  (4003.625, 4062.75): 2.50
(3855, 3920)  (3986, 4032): 1.81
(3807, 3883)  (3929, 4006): 1.54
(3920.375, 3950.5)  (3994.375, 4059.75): 2.06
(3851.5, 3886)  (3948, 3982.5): 1.31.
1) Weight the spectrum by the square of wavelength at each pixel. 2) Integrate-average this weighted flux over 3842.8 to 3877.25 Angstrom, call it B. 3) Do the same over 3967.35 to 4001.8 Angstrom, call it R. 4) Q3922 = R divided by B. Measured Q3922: 1.76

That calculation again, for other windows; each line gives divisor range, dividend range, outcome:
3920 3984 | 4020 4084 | 1.88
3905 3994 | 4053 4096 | 1.71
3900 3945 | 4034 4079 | 1.81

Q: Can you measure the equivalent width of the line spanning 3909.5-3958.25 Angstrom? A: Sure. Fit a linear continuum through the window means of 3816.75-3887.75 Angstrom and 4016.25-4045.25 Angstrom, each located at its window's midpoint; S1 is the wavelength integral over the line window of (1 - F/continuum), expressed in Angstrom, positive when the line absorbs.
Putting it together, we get 6.74 Angstrom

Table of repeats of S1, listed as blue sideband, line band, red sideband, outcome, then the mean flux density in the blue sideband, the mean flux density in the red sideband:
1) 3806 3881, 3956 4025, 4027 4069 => 1.7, 2.13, 4.54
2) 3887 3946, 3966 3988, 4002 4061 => 5.2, 2.75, 4.73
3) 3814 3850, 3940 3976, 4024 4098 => 9.0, 1.95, 4.66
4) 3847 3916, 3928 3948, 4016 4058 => 7.3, 2.58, 4.7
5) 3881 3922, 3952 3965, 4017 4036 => 3.2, 3.03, 4.62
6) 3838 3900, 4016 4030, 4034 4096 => -2.1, 2.32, 4.71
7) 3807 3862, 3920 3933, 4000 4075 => 3.8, 2.06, 4.69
